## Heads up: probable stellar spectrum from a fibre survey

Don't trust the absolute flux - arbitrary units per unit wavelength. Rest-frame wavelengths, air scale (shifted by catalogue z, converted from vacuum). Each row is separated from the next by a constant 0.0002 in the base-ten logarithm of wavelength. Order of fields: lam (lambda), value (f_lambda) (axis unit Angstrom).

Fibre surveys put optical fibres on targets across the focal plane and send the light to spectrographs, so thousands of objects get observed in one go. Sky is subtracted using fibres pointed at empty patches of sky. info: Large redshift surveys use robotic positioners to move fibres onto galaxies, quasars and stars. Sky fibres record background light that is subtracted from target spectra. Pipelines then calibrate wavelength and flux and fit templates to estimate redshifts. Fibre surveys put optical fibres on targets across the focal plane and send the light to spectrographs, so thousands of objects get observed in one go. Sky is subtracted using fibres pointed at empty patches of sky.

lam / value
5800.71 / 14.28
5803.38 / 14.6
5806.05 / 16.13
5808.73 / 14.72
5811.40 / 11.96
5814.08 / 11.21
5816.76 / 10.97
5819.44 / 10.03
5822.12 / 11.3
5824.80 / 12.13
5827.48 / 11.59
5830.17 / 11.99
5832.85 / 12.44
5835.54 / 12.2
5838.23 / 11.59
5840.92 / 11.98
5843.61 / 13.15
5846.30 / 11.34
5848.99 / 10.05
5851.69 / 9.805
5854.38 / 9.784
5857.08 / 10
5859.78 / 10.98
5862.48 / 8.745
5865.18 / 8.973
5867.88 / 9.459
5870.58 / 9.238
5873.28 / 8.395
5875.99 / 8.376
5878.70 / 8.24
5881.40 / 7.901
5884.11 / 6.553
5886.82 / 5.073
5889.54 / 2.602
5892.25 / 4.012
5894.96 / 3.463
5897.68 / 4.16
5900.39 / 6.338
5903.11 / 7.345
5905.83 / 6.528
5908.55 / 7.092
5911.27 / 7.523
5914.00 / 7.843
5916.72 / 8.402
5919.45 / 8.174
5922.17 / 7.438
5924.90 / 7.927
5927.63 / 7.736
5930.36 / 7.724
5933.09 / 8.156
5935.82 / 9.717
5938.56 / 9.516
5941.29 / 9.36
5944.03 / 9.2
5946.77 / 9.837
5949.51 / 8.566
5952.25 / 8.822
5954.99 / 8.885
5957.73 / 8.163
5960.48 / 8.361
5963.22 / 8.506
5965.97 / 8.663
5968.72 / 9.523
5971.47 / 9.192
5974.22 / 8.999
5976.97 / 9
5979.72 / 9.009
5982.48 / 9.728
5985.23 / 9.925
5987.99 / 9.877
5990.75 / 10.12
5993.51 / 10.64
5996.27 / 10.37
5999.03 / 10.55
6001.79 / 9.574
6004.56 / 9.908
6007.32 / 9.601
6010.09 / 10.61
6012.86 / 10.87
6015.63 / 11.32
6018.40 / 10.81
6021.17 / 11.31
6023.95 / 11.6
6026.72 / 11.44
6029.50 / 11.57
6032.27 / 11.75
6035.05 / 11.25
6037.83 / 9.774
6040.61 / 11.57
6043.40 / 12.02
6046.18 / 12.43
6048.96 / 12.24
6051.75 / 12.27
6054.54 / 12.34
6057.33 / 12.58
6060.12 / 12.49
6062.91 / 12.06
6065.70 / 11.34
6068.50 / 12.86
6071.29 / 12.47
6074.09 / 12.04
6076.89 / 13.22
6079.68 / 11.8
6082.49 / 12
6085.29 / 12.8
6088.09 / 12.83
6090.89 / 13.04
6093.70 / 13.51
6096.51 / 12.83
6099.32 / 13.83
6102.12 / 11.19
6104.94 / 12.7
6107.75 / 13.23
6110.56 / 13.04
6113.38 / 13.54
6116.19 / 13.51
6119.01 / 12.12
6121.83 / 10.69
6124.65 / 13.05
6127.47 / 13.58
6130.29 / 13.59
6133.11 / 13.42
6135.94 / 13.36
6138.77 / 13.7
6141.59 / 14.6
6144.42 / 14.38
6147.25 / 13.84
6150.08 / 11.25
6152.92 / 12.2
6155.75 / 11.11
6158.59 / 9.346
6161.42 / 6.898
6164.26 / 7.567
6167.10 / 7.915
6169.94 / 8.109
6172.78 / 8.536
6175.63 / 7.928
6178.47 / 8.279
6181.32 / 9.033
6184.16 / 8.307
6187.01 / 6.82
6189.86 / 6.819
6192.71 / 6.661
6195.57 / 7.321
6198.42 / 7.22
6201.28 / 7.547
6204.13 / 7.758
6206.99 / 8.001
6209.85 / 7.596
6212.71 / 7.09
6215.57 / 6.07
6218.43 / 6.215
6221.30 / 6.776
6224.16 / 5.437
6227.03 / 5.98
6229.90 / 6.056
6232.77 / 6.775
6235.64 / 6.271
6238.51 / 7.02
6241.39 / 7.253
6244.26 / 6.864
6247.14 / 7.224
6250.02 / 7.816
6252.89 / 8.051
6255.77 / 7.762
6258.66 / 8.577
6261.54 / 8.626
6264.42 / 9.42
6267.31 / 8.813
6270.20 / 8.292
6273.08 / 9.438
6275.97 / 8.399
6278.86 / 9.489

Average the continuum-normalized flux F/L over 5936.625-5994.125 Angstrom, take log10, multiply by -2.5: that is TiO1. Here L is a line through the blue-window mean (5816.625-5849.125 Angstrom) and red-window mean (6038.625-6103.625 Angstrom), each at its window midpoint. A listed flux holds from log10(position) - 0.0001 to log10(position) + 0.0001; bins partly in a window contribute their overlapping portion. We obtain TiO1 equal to 0.29 mag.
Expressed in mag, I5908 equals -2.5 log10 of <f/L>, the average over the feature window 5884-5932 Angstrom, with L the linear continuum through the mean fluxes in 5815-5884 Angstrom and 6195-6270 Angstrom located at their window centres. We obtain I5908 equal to 0.46 mag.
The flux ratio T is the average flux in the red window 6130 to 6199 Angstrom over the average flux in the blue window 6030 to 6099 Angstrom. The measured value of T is 0.81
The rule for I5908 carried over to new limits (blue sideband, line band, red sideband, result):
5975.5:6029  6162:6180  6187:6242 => -0.064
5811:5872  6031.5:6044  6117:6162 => 0.067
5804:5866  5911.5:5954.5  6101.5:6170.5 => 0.337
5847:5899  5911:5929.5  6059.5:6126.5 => 0.116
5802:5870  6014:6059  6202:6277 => -0.226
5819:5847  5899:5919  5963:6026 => 0.440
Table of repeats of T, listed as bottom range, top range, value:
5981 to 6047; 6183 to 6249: 0.64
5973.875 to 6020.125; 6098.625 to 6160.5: 1.26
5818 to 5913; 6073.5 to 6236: 1.15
